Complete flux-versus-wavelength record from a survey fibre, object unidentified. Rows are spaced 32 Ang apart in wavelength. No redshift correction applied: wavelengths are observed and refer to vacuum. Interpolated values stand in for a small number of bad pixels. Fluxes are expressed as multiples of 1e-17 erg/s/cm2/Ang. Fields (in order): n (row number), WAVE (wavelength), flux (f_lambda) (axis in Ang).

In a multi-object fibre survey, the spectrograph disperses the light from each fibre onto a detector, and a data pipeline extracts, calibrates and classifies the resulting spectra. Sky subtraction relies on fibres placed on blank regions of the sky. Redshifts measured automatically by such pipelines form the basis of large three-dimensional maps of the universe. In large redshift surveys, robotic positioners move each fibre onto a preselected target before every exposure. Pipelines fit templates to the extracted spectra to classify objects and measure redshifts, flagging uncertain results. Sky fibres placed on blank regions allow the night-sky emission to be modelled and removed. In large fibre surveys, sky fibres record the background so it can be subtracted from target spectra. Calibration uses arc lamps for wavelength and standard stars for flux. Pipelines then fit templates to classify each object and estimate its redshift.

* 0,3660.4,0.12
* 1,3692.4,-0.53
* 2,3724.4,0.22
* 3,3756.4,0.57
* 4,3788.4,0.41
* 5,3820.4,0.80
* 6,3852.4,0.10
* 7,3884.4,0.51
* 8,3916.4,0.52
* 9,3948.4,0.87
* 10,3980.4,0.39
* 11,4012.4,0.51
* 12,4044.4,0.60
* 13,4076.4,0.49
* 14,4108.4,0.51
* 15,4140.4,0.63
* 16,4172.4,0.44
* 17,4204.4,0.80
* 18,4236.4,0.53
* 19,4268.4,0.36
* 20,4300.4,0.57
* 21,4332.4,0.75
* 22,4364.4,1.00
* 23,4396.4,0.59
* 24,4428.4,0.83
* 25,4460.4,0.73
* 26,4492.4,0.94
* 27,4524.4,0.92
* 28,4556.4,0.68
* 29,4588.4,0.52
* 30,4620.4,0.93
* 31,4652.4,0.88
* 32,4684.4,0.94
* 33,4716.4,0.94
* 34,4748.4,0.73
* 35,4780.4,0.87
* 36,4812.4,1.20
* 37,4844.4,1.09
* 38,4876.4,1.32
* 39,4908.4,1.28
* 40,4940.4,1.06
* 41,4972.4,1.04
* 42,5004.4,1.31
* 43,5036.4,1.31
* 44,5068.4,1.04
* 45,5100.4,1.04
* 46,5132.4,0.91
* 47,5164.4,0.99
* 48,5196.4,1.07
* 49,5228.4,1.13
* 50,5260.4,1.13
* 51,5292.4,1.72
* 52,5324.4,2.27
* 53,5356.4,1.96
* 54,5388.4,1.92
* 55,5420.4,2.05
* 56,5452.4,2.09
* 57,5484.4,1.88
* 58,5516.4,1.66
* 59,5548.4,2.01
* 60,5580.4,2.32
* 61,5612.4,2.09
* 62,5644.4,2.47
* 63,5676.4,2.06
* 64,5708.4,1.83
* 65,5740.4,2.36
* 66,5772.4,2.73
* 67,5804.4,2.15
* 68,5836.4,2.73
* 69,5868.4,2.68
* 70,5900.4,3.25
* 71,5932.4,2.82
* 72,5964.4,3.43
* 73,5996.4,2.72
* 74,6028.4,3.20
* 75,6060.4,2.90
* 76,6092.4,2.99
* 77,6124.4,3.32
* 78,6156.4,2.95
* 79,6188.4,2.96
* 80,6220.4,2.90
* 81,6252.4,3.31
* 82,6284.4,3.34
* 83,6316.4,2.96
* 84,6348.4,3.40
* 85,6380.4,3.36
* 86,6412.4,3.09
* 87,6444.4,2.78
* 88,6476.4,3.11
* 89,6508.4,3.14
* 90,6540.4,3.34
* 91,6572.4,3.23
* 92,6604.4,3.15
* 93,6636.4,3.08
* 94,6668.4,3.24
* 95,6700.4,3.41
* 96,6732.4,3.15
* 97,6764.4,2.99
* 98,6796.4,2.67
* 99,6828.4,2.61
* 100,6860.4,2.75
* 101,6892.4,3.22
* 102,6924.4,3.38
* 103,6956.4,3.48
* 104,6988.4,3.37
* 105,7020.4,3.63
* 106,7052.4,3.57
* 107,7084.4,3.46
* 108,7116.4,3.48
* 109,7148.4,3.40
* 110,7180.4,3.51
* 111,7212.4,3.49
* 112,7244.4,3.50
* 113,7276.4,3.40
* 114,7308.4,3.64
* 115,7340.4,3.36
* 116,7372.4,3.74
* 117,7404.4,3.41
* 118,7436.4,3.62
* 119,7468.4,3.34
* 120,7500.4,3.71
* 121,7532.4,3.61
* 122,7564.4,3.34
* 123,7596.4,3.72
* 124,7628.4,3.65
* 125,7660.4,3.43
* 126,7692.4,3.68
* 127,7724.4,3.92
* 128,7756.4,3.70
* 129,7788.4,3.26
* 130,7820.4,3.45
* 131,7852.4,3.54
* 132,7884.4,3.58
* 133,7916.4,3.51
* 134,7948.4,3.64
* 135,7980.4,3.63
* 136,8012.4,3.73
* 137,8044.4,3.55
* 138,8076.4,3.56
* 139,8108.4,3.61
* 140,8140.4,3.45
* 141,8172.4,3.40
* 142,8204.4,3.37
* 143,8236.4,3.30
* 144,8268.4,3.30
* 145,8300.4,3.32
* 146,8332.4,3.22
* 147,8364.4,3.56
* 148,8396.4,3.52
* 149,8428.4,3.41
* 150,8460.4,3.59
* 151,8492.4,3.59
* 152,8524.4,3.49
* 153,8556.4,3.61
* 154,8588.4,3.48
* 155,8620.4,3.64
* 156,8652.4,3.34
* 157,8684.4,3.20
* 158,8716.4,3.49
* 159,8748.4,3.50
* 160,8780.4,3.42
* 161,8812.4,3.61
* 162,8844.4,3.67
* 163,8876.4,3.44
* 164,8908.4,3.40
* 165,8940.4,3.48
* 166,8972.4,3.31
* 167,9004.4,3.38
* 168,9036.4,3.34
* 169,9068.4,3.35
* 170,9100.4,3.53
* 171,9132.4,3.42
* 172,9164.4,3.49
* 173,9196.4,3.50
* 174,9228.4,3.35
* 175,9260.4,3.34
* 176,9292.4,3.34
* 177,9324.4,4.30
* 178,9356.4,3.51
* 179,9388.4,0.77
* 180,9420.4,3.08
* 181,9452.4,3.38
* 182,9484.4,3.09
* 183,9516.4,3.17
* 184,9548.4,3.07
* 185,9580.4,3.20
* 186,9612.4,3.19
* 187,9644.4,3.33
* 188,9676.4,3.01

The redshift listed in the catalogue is 0.32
